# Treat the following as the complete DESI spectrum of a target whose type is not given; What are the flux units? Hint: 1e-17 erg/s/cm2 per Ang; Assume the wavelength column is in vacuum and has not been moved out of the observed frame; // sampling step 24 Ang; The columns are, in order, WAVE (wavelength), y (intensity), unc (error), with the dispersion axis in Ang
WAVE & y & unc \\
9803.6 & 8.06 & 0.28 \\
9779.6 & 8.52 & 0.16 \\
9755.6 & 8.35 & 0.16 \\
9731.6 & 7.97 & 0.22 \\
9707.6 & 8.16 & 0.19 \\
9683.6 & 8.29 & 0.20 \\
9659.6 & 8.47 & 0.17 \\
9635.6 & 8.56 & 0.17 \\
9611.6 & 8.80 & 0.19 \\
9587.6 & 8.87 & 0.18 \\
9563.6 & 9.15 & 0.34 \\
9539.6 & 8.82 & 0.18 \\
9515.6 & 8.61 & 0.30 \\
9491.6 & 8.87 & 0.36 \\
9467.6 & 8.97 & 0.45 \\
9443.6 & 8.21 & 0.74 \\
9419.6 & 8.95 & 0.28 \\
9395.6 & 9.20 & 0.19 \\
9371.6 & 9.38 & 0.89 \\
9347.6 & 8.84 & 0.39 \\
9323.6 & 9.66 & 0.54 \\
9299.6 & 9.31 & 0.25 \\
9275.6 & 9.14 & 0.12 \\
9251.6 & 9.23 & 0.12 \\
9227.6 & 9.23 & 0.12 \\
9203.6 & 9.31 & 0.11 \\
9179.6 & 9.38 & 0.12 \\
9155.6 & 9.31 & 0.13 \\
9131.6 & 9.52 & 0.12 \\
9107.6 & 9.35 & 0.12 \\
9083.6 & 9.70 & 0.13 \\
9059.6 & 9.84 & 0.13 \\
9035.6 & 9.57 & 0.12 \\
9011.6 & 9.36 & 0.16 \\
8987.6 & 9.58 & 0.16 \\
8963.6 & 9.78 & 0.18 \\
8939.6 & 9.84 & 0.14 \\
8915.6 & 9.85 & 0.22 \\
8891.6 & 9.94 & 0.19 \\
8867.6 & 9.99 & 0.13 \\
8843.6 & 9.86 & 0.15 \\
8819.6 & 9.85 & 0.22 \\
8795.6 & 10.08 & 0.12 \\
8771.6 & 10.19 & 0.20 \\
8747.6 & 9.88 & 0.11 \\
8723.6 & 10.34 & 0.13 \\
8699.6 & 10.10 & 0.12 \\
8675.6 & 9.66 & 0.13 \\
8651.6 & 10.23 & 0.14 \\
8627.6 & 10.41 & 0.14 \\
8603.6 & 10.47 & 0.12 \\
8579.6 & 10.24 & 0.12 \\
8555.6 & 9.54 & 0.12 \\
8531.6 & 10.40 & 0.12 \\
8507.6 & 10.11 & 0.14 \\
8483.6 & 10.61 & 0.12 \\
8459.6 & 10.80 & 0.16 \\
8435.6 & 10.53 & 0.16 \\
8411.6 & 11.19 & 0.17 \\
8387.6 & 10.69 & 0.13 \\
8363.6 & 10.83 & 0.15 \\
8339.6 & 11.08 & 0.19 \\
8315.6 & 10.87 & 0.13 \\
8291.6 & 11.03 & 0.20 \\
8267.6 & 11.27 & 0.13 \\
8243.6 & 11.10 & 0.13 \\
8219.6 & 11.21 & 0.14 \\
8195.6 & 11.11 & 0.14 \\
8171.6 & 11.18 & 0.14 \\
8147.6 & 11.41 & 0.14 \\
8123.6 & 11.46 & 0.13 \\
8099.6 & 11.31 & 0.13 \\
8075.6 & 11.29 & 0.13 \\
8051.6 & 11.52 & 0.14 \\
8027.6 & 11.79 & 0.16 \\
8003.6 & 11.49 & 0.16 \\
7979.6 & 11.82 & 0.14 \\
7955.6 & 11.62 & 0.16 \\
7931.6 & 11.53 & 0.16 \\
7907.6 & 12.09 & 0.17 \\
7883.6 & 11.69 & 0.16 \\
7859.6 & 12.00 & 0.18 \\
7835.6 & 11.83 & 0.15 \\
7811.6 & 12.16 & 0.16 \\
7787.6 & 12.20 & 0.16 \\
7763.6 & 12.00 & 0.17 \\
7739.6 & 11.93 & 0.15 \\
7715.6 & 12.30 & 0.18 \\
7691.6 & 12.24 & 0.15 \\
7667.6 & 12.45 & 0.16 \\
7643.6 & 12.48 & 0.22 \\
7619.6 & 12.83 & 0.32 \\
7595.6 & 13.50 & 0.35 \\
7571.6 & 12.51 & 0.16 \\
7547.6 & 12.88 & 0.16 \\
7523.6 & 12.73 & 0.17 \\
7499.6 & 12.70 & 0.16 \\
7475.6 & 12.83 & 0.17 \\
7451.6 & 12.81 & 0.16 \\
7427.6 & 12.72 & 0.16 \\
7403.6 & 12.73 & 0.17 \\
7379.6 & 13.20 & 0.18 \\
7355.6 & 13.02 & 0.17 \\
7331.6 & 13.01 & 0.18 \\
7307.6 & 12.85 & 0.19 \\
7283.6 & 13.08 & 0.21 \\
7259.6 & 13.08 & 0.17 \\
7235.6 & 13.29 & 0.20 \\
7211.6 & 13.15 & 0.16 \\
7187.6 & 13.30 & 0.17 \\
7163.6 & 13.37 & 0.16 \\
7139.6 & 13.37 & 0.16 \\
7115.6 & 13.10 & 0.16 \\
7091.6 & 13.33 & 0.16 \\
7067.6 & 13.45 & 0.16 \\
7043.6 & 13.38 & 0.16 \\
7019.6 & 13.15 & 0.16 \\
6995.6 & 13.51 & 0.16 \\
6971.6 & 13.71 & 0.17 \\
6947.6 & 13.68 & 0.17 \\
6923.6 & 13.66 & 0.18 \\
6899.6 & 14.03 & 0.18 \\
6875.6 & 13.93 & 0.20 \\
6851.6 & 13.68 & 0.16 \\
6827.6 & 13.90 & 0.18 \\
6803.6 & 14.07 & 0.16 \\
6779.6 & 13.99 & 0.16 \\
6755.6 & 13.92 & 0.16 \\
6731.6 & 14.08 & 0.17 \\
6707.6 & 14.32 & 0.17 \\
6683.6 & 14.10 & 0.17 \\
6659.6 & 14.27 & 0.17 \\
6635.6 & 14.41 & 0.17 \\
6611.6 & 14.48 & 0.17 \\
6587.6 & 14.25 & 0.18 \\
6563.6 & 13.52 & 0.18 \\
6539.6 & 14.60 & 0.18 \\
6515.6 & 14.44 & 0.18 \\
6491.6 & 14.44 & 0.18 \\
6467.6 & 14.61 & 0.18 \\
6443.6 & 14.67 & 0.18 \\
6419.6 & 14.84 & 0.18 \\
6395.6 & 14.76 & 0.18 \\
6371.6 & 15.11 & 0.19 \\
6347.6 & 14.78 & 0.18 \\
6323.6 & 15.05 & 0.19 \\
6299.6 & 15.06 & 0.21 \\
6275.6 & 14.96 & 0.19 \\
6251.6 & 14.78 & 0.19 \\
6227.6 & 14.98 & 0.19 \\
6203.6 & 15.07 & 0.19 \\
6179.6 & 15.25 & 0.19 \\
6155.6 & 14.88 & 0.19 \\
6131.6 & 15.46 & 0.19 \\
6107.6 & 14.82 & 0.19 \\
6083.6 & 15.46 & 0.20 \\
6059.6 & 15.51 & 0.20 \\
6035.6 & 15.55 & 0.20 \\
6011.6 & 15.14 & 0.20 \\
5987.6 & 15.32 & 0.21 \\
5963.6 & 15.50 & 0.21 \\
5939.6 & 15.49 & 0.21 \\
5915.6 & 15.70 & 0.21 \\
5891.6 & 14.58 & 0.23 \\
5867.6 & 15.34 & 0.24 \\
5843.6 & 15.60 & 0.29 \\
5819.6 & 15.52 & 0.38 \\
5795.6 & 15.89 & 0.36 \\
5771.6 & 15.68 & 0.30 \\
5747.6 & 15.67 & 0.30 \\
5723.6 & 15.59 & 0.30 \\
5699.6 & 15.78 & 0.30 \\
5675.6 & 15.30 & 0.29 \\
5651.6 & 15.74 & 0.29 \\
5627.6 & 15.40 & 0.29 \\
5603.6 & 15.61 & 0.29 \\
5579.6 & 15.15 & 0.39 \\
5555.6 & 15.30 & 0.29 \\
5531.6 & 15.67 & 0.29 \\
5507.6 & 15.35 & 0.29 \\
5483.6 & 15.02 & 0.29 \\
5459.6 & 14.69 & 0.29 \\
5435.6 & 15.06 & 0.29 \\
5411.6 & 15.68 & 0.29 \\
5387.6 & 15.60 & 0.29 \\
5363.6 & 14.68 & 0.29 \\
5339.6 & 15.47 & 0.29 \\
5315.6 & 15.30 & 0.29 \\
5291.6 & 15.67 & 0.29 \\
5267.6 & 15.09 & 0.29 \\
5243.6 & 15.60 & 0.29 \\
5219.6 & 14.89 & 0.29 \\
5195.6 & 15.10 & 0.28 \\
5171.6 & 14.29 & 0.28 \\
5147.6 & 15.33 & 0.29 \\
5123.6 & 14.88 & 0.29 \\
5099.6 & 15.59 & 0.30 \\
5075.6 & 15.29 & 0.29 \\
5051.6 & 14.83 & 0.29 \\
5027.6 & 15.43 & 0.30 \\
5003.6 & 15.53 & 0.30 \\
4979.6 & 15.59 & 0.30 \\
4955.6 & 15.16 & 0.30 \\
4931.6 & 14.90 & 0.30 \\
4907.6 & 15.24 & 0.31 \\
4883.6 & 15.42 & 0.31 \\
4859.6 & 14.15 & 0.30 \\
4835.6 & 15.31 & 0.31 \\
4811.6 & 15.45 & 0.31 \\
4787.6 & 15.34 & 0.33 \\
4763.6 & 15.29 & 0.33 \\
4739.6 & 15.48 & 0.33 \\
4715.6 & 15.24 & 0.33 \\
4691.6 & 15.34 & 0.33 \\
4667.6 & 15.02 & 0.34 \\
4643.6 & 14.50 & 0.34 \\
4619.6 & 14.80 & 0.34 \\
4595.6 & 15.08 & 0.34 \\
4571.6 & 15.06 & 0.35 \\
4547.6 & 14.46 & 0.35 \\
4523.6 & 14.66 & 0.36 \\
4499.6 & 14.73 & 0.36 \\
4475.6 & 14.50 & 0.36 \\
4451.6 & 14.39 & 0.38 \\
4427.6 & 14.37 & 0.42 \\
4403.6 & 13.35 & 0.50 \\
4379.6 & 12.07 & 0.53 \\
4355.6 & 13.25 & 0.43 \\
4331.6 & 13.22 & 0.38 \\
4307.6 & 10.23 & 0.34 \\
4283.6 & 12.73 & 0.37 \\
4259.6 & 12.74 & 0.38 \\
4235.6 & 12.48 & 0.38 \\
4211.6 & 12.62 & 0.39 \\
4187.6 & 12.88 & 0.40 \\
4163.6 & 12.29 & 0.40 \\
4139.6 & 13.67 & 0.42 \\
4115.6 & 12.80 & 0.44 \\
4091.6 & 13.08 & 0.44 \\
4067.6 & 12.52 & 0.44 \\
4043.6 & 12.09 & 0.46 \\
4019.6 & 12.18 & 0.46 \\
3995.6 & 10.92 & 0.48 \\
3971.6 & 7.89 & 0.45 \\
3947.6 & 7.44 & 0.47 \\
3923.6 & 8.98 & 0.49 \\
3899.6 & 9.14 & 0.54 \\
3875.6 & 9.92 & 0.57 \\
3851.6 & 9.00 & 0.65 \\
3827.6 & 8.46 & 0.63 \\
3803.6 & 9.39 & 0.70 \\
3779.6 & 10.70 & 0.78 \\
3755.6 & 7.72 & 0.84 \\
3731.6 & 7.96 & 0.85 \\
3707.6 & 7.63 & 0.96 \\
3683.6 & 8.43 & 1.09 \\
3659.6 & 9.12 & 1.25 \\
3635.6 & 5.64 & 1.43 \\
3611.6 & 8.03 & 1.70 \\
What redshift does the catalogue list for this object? 0.000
